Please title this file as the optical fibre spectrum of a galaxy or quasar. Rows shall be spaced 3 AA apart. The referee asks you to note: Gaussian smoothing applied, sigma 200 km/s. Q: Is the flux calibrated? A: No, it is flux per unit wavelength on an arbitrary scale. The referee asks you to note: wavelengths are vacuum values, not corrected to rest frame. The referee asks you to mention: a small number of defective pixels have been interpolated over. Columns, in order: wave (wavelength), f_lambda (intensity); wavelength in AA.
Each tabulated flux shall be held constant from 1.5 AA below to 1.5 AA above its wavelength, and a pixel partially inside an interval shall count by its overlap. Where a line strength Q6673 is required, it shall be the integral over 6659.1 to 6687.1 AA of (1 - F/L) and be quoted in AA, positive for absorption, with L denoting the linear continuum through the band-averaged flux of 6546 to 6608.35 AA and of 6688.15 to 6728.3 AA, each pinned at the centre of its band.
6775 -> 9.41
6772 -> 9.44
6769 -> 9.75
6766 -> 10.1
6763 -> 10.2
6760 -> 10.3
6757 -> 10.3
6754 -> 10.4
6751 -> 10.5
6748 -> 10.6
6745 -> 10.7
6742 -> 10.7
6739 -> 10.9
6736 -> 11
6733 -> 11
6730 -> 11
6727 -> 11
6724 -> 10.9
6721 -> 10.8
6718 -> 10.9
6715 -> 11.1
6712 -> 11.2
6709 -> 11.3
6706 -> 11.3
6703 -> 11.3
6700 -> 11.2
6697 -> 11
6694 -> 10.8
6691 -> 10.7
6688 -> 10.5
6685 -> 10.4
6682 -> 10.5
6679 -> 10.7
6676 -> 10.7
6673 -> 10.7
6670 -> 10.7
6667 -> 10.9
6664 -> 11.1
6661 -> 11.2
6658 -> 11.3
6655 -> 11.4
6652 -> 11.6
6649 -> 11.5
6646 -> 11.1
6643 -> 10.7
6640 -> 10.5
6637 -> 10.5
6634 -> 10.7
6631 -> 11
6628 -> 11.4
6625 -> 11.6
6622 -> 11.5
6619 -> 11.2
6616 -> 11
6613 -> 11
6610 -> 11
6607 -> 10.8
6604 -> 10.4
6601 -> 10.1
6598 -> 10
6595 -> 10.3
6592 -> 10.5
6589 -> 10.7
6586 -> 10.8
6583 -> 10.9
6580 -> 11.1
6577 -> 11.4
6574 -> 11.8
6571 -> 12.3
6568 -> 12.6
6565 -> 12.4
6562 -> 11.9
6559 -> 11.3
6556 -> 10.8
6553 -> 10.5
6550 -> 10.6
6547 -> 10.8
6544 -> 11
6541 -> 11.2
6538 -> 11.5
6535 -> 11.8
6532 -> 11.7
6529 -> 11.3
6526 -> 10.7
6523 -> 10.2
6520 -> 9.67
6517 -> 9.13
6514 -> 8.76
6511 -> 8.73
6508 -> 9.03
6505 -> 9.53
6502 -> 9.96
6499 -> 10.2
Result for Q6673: 0.7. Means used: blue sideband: 11.1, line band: 10.8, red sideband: 11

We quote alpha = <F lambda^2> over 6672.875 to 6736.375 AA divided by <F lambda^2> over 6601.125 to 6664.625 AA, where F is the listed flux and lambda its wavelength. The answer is 1.0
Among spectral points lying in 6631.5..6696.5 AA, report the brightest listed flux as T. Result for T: 11.6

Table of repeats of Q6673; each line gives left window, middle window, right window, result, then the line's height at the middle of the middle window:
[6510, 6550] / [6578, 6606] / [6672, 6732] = 0.28 AA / 10.7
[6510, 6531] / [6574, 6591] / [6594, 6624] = -0.90 AA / 10.5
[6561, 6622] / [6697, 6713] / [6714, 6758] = -0.56 AA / 10.9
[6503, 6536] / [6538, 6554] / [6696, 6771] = -1.23 AA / 10.1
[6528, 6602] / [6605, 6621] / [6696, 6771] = 0.09 AA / 11.1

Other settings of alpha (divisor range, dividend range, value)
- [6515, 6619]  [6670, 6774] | 1.02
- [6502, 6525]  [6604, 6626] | 1.22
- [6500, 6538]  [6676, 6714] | 1.14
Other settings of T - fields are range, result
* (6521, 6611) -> 12.6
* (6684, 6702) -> 11.2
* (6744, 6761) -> 10.7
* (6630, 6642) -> 11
